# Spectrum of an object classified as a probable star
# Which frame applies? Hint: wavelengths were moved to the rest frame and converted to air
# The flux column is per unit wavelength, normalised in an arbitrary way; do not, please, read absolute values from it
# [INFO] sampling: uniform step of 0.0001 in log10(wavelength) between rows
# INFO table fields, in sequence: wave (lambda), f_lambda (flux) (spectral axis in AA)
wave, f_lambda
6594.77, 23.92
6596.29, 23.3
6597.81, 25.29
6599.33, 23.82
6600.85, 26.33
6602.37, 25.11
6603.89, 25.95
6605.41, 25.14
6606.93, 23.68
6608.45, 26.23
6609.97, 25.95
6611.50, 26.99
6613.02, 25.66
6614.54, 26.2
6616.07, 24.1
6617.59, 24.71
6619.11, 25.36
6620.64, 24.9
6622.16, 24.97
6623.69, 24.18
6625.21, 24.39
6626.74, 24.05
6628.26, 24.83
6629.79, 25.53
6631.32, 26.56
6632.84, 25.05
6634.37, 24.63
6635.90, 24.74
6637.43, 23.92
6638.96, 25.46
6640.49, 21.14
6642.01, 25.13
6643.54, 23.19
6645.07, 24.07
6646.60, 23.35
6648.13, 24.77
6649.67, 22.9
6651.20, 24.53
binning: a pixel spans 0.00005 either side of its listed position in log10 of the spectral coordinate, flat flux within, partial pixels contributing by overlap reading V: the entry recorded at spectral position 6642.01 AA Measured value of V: 25.13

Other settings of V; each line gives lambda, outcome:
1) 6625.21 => 24.39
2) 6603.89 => 25.95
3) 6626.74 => 24.05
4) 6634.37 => 24.63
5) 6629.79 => 25.53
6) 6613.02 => 25.66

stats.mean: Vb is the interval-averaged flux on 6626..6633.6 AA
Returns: 25.2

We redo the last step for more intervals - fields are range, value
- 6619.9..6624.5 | 24.7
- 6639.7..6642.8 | 23.2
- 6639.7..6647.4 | 23.4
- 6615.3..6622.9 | 24.8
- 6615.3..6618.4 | 24.4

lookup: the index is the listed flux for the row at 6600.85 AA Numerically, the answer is 26.33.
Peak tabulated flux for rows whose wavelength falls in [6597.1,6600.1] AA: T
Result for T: 25.29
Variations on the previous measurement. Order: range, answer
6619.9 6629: 24.97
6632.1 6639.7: 25.46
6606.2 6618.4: 26.99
